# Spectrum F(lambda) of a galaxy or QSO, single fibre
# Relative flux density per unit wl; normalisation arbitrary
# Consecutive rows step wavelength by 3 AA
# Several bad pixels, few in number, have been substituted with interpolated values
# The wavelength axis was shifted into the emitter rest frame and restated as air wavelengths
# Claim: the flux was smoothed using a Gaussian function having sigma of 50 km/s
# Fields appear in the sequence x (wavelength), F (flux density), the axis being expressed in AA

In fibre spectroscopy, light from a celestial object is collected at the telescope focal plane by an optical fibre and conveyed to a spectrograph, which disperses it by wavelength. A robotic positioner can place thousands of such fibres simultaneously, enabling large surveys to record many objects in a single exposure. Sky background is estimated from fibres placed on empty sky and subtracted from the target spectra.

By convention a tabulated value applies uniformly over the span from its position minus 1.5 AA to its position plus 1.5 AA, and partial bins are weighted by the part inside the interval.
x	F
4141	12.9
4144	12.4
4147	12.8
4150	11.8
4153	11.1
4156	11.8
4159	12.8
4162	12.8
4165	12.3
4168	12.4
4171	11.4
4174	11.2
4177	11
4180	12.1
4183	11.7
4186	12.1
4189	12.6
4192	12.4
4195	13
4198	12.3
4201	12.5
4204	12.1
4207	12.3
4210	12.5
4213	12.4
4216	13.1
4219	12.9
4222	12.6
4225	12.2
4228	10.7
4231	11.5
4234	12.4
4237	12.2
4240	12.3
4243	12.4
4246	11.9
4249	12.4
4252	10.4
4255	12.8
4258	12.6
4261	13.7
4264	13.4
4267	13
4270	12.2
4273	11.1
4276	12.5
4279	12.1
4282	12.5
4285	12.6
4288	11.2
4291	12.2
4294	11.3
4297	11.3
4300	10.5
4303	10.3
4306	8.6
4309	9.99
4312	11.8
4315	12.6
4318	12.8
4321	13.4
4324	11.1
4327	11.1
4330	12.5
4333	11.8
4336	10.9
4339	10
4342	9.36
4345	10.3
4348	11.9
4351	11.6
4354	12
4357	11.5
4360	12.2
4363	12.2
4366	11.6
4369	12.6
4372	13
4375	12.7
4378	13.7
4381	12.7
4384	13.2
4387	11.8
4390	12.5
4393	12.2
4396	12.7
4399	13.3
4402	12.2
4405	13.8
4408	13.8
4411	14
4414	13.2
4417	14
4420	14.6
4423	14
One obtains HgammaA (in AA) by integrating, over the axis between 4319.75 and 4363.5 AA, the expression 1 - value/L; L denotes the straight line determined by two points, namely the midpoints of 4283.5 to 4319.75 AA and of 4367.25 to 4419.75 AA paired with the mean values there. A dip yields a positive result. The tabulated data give 2.2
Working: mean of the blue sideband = 11.3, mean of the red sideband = 13.1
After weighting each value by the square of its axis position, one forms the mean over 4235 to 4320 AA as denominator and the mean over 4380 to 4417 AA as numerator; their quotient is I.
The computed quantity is 1.2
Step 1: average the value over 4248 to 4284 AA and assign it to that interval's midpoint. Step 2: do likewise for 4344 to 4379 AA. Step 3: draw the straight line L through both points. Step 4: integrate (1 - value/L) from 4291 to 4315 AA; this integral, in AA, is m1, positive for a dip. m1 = 3.0 AA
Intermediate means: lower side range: 12.4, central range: 10.8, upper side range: 12.1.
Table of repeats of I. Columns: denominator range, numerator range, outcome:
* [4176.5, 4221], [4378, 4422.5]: 1.17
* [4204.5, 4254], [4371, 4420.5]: 1.17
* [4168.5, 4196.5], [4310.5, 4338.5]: 1.07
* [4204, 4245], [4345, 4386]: 1.07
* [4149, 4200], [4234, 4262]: 1.05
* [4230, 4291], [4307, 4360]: 0.97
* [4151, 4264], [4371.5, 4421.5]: 1.18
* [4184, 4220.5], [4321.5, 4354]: 0.95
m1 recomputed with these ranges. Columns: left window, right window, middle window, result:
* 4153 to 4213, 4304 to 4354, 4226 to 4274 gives -1.9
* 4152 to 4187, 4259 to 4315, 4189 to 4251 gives -2.5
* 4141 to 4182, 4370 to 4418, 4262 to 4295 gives 0.8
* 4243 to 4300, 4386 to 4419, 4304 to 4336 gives 2.5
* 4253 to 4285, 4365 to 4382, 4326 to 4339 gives 1.3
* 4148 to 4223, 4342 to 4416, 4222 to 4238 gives 0.5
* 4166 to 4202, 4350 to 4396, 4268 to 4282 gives 0.2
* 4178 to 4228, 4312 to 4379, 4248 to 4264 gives -0.4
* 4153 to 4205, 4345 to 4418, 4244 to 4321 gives 3.2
